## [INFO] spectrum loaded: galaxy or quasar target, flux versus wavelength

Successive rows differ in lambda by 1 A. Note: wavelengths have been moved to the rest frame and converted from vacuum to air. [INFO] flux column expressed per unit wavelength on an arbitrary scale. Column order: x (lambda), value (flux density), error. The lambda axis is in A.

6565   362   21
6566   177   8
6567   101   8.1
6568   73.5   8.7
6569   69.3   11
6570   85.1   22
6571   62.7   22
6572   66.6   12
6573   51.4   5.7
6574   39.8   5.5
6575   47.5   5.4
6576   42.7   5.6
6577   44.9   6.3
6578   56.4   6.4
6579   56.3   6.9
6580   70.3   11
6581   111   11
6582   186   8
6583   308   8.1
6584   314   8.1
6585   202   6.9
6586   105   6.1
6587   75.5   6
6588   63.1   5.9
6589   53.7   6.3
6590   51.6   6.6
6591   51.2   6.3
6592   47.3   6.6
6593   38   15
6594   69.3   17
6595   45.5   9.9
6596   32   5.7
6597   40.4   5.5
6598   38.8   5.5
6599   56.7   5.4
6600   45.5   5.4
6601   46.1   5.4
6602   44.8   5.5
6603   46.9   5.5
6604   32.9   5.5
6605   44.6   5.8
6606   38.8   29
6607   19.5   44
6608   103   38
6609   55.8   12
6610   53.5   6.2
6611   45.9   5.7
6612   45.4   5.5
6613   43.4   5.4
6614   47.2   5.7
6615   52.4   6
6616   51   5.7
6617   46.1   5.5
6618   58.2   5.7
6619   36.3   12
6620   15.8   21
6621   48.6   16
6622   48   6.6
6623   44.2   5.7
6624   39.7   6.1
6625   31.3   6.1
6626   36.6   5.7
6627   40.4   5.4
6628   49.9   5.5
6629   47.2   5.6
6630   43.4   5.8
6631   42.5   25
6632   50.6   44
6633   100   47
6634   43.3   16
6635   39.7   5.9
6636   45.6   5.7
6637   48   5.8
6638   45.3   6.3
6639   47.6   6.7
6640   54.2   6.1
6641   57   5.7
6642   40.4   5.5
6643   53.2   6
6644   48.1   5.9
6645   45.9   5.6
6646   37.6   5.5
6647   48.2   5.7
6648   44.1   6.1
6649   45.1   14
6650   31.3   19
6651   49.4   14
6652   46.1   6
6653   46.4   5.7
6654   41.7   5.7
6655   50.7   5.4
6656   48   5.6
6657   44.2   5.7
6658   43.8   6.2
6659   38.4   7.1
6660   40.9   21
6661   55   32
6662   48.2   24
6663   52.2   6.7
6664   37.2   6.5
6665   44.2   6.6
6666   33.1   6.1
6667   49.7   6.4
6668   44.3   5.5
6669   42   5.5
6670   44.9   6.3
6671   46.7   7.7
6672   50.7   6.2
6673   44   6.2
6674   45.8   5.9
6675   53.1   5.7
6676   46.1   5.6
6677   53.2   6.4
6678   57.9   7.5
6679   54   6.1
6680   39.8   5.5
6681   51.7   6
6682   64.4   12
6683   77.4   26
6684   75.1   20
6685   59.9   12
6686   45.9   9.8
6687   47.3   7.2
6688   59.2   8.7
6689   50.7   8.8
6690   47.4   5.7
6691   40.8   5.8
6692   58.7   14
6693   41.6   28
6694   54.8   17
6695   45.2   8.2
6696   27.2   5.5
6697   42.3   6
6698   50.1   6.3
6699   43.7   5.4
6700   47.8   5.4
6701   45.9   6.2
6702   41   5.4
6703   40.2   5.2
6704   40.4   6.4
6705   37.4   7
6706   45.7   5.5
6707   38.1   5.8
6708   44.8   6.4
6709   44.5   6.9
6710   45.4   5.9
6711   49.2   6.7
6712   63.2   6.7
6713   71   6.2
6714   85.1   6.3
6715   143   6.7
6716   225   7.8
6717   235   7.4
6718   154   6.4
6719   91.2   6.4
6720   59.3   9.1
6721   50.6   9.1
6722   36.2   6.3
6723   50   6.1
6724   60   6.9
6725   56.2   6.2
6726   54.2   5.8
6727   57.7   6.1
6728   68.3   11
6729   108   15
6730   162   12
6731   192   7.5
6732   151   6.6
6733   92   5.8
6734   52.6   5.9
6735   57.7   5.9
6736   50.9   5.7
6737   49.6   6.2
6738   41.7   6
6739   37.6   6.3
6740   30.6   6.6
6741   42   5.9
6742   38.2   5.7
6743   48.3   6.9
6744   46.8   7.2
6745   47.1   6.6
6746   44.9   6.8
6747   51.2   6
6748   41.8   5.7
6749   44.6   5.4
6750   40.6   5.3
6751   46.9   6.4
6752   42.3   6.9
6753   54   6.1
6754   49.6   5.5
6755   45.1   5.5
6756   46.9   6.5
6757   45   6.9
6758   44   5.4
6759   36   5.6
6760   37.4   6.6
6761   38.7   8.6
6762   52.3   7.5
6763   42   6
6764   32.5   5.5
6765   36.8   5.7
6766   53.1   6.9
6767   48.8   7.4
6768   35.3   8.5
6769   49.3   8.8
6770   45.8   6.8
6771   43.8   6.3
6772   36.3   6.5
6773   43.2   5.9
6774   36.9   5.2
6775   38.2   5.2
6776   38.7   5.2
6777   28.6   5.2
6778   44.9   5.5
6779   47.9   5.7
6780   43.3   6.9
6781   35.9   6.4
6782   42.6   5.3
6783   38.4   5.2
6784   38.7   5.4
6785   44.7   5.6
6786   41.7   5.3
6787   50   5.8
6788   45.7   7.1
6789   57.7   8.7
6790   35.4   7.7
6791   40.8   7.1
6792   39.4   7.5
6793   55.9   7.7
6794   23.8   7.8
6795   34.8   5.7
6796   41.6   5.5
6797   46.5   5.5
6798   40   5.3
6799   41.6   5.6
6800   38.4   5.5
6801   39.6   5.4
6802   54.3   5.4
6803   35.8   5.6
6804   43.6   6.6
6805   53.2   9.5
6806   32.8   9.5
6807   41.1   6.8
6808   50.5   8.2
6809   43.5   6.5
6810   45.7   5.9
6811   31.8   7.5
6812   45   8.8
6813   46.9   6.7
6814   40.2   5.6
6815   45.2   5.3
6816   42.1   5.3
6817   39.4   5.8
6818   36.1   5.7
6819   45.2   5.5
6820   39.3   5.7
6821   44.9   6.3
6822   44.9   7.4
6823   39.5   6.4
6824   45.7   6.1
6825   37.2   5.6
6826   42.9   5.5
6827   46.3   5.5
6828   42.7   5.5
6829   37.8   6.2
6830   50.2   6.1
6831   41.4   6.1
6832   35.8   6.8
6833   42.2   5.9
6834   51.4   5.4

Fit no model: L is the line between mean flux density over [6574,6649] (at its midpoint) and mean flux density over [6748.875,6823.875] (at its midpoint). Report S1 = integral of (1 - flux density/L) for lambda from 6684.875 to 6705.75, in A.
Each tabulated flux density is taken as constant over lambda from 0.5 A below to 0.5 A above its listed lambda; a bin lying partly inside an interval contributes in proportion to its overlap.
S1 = 2.46 A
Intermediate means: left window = 60.6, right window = 42.4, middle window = 45.8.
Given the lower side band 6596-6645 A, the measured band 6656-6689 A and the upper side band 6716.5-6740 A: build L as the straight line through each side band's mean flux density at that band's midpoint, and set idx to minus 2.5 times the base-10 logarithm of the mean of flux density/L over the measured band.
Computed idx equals 0.29 mag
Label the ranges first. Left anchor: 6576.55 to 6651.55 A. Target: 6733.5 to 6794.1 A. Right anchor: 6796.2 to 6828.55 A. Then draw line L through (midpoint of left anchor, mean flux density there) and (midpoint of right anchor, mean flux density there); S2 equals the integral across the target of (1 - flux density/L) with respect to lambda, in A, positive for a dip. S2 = 4.5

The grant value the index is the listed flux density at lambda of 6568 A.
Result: 73.5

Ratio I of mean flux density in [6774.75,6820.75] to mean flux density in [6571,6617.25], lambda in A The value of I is 0.60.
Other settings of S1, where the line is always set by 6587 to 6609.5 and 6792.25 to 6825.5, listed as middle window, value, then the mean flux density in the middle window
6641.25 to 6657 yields 0.7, 45.2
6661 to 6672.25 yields 0.4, 45.2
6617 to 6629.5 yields 1.7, 41.5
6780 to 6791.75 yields 0.0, 42.8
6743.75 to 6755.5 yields -0.6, 46.2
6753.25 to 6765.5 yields 0.3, 42.4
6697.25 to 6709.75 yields 0.6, 43.3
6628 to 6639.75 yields -0.6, 50.4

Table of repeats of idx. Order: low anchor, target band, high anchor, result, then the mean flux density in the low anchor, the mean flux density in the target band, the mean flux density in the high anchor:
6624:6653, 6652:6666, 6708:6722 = 0.312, 46.7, 45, 96.9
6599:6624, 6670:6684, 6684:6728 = 0.102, 46.5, 53.2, 63.6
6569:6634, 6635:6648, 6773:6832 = 0.256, 64.1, 47.2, 42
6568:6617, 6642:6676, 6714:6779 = 0.429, 70.6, 45.2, 62.6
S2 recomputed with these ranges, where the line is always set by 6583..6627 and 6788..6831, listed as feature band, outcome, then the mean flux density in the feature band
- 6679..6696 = 0.2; 53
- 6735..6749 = 1.2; 44.4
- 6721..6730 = -3.0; 66.3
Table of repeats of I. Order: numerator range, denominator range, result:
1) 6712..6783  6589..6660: 1.33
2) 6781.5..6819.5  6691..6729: 0.64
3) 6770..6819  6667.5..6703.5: 0.84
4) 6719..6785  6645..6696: 1.09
